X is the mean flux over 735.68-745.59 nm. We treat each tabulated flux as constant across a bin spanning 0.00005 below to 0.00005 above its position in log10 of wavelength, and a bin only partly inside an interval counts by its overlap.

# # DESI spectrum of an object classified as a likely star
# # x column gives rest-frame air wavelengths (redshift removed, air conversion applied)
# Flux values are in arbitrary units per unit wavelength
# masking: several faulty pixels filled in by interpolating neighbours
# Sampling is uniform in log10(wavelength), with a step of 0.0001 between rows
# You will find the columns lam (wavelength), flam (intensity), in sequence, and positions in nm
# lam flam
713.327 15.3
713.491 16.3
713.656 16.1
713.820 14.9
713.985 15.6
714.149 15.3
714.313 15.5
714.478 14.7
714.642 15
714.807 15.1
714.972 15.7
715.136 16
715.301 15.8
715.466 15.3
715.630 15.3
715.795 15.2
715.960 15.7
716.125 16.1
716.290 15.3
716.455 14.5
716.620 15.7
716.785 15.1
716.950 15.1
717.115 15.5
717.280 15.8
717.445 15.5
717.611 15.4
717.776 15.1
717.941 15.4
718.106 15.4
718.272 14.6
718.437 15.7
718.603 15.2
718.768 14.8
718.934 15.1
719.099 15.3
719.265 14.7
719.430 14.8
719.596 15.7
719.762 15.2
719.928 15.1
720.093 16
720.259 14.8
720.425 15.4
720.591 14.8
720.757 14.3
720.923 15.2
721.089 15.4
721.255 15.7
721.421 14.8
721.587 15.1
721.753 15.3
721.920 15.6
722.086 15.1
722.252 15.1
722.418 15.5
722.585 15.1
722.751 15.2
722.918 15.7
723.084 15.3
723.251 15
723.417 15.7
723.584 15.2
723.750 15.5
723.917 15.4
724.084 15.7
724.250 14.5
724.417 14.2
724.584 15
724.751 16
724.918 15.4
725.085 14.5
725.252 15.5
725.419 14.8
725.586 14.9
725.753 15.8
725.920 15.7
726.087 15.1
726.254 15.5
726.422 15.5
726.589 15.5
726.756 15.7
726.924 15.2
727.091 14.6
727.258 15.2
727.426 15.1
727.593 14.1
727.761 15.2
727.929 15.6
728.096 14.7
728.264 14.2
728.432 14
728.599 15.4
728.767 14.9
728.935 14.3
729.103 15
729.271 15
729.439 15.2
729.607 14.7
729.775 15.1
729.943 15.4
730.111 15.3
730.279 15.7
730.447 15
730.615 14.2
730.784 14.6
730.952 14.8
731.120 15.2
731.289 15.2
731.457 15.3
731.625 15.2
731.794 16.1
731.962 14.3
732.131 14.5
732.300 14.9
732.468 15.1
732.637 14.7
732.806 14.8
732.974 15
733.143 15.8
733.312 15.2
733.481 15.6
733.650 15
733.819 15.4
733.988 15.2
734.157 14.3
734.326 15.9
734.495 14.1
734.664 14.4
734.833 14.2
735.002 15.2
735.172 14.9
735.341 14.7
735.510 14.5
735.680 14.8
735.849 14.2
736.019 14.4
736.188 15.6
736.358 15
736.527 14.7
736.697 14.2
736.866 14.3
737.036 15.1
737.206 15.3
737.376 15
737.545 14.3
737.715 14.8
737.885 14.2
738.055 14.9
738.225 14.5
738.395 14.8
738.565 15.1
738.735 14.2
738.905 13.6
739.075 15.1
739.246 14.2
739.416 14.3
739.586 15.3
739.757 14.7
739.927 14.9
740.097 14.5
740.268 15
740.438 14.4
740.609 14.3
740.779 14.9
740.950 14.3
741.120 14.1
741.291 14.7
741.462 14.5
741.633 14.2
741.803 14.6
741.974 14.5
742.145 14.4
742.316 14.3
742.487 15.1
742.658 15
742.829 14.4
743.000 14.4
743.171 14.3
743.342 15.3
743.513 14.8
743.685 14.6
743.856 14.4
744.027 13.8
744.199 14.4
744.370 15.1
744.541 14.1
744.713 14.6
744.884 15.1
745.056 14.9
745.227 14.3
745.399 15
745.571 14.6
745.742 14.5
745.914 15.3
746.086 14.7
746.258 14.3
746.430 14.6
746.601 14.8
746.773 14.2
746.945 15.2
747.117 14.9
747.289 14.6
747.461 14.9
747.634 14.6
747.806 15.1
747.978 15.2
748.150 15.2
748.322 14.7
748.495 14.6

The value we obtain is 14.6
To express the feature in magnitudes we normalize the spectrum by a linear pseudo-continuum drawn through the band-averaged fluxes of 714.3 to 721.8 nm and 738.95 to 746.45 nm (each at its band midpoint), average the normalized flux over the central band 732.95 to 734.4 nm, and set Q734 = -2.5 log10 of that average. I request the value -0.031 mag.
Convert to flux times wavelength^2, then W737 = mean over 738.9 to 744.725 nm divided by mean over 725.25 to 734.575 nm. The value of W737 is 1.0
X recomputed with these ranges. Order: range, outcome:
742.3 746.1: 14.7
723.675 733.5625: 15.1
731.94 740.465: 14.8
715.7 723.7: 15.3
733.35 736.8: 14.8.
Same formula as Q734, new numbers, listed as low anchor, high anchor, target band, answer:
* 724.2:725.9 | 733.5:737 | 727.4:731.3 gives 0.00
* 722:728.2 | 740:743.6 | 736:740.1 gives 0.00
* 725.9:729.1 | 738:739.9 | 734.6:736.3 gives 0.00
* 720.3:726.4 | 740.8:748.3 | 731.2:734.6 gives -0.01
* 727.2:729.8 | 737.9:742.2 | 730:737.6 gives -0.02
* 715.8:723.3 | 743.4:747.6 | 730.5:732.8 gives 0.00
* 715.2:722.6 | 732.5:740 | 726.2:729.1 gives 0.00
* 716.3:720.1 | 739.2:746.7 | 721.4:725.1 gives -0.01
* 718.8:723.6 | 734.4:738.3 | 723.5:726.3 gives -0.01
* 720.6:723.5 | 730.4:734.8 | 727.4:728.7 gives 0.02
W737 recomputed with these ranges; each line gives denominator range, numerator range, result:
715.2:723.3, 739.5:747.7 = 1.02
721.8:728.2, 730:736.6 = 1.01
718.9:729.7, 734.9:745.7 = 1.01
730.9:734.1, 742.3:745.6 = 1.00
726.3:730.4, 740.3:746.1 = 1.01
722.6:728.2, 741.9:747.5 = 1.02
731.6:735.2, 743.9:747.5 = 1.01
